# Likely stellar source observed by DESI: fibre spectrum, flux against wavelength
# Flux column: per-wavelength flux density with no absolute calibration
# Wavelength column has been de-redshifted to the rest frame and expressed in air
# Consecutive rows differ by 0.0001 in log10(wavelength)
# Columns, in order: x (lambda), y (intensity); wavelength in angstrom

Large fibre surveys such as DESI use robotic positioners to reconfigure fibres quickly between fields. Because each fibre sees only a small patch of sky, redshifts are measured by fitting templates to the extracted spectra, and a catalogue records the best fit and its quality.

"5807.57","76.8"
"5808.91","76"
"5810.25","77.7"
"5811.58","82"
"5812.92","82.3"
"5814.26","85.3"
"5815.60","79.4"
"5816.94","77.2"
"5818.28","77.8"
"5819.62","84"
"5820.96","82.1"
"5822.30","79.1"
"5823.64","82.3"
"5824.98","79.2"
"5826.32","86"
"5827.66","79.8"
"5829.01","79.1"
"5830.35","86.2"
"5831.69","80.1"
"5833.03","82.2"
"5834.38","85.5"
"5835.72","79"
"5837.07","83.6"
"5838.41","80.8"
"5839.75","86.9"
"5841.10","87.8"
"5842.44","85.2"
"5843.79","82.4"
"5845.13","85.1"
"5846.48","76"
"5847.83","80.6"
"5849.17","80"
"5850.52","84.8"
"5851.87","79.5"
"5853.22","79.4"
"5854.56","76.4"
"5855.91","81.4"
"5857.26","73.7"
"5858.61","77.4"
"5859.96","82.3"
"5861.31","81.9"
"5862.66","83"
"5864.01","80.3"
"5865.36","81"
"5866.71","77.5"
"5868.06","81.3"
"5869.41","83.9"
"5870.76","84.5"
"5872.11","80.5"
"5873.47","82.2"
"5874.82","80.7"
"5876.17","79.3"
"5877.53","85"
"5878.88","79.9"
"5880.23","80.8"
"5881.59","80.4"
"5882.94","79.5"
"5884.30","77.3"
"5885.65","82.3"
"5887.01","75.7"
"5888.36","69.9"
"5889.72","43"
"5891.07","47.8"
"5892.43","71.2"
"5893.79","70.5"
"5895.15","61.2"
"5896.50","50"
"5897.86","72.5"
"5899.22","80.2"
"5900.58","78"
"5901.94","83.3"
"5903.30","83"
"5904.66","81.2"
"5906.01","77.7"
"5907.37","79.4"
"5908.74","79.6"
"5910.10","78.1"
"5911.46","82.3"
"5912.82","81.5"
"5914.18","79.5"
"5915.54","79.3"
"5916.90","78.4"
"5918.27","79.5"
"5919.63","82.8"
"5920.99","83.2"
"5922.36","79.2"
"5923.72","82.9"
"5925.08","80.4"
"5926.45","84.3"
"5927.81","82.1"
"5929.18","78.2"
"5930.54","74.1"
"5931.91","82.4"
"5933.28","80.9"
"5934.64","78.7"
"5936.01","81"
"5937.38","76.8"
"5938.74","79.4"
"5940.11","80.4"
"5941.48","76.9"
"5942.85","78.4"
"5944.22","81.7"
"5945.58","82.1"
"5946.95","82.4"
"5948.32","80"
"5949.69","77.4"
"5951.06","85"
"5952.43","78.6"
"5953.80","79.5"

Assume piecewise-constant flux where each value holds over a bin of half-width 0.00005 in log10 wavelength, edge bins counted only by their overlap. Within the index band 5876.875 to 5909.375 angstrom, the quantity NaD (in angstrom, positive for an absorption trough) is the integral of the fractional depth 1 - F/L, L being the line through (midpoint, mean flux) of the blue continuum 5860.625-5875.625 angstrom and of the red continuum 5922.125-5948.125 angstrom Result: 2.9 angstrom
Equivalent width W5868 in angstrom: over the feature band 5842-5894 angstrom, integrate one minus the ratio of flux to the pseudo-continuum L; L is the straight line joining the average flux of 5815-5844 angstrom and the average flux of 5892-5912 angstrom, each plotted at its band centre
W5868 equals 0.3 angstrom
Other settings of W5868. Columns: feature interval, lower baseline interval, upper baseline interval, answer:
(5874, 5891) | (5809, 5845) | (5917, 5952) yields 1.3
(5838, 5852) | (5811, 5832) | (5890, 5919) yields -0.6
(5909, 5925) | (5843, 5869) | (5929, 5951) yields -0.2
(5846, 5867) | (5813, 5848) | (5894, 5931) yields 0.3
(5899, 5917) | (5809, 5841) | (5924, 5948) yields 0.1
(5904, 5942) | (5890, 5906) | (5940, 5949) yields -2.2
